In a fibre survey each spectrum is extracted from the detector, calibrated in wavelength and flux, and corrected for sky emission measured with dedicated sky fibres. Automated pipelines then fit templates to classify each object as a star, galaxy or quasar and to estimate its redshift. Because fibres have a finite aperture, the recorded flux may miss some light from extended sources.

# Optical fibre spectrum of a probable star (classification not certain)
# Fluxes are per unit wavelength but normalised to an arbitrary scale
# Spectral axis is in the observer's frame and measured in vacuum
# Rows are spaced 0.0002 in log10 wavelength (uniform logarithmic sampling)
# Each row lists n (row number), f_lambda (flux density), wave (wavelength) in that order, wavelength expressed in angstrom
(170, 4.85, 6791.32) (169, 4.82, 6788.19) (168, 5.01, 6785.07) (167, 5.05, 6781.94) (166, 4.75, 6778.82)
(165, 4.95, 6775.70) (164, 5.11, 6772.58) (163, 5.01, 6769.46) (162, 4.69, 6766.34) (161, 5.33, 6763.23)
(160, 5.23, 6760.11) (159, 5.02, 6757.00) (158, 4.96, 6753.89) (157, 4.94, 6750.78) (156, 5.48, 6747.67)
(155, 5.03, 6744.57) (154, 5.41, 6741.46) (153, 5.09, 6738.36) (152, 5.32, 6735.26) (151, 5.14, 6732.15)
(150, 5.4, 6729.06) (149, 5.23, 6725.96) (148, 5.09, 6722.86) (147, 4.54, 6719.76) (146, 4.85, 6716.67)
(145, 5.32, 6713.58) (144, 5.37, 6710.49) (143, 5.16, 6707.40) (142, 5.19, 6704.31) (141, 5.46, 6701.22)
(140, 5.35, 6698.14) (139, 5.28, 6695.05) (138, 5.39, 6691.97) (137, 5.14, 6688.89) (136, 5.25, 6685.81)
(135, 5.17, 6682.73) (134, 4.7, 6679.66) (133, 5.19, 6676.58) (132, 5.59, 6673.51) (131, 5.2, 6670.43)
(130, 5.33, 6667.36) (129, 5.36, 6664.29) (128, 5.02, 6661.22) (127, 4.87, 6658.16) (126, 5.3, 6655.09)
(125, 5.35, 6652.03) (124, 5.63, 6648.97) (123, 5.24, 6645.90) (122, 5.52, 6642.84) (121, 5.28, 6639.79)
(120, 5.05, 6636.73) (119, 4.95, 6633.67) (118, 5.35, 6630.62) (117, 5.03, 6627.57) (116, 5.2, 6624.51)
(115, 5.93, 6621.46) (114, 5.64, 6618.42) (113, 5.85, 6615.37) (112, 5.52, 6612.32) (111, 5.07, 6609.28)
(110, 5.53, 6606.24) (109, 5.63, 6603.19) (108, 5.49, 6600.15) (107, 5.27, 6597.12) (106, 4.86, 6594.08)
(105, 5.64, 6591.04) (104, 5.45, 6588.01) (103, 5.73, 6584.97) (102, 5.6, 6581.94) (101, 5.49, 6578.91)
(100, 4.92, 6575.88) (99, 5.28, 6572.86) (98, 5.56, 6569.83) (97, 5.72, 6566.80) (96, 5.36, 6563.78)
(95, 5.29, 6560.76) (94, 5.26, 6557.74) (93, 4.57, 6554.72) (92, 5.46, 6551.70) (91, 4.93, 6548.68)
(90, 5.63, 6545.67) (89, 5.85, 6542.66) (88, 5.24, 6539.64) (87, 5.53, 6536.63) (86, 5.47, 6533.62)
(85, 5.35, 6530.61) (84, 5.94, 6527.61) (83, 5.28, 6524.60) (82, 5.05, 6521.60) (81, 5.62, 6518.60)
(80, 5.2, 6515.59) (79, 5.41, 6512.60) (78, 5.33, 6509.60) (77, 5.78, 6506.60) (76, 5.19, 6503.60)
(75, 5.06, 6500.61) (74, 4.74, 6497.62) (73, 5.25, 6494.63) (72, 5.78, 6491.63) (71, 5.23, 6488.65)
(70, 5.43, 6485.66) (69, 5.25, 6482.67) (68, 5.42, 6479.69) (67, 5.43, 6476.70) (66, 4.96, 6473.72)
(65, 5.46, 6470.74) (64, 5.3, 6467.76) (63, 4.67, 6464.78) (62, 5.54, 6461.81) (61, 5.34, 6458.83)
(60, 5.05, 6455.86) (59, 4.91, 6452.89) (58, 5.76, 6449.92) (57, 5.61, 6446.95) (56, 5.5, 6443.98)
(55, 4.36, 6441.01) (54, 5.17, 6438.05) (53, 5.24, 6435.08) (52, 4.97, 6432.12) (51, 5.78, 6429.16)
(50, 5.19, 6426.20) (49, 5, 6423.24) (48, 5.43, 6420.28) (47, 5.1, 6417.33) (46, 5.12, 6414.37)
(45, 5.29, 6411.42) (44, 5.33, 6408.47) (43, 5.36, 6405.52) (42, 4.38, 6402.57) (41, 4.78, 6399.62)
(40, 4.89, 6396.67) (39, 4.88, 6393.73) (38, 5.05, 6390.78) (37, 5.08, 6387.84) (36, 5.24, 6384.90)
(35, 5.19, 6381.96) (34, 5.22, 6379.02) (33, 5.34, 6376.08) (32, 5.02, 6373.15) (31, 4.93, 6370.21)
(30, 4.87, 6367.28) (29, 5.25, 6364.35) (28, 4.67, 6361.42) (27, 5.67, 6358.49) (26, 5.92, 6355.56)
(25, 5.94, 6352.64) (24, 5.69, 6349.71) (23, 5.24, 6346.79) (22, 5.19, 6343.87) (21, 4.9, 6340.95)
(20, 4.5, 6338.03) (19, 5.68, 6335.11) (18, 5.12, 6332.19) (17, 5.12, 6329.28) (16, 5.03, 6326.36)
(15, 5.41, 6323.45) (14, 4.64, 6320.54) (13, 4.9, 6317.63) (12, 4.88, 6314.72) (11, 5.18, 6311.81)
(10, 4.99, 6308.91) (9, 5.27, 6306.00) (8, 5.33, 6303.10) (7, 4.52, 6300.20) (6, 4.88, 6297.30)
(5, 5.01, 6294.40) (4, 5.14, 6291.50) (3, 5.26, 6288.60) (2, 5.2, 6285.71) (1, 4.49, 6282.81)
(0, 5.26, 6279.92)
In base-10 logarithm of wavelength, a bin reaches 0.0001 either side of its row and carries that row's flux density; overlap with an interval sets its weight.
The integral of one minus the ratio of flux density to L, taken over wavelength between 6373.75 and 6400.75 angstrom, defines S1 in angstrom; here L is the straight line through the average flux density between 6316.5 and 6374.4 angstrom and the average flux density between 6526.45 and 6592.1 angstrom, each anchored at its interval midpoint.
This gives 0.80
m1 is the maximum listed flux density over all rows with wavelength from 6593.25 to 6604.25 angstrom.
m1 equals 5.63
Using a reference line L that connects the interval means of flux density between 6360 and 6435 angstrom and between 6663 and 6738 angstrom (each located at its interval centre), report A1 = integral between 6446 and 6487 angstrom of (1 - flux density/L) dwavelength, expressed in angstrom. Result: -1.3 angstrom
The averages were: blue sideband 5.1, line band 5.29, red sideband 5.21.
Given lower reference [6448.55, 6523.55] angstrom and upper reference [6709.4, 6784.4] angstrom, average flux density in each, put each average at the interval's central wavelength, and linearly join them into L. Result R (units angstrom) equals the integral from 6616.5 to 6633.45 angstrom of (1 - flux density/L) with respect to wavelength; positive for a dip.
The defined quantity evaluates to -0.72 angstrom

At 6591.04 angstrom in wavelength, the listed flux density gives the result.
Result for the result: 5.64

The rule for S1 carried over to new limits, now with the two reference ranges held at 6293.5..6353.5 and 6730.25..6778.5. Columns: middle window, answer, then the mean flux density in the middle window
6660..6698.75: -0.9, 5.23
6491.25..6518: -1.0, 5.29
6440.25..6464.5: -0.7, 5.26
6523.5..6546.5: -1.9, 5.54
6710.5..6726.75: 0.2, 5.03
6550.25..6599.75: -2.3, 5.34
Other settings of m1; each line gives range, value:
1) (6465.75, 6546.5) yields 5.94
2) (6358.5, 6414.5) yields 5.36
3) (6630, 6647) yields 5.52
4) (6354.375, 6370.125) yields 5.92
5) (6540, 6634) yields 5.93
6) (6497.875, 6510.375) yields 5.78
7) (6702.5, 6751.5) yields 5.48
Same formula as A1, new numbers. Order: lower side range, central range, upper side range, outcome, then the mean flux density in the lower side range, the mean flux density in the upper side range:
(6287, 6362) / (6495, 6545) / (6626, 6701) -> -1.7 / 5.16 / 5.23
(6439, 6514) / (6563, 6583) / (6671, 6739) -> -0.7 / 5.27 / 5.19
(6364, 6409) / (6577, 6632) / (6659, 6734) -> -3.3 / 5.04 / 5.19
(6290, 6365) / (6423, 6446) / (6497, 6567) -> 0.4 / 5.16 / 5.35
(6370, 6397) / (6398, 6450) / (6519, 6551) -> 0.2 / 5.1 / 5.44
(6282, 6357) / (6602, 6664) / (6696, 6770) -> -2.4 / 5.14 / 5.15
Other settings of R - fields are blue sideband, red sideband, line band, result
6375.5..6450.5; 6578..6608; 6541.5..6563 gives 0.5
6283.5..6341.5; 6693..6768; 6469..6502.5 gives -1.2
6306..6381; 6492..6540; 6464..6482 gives 0.3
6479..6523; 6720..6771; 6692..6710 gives -0.5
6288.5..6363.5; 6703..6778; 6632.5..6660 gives -0.6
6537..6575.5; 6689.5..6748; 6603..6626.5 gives -1.1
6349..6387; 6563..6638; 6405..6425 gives 0.3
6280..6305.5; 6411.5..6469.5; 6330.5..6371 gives -1.4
